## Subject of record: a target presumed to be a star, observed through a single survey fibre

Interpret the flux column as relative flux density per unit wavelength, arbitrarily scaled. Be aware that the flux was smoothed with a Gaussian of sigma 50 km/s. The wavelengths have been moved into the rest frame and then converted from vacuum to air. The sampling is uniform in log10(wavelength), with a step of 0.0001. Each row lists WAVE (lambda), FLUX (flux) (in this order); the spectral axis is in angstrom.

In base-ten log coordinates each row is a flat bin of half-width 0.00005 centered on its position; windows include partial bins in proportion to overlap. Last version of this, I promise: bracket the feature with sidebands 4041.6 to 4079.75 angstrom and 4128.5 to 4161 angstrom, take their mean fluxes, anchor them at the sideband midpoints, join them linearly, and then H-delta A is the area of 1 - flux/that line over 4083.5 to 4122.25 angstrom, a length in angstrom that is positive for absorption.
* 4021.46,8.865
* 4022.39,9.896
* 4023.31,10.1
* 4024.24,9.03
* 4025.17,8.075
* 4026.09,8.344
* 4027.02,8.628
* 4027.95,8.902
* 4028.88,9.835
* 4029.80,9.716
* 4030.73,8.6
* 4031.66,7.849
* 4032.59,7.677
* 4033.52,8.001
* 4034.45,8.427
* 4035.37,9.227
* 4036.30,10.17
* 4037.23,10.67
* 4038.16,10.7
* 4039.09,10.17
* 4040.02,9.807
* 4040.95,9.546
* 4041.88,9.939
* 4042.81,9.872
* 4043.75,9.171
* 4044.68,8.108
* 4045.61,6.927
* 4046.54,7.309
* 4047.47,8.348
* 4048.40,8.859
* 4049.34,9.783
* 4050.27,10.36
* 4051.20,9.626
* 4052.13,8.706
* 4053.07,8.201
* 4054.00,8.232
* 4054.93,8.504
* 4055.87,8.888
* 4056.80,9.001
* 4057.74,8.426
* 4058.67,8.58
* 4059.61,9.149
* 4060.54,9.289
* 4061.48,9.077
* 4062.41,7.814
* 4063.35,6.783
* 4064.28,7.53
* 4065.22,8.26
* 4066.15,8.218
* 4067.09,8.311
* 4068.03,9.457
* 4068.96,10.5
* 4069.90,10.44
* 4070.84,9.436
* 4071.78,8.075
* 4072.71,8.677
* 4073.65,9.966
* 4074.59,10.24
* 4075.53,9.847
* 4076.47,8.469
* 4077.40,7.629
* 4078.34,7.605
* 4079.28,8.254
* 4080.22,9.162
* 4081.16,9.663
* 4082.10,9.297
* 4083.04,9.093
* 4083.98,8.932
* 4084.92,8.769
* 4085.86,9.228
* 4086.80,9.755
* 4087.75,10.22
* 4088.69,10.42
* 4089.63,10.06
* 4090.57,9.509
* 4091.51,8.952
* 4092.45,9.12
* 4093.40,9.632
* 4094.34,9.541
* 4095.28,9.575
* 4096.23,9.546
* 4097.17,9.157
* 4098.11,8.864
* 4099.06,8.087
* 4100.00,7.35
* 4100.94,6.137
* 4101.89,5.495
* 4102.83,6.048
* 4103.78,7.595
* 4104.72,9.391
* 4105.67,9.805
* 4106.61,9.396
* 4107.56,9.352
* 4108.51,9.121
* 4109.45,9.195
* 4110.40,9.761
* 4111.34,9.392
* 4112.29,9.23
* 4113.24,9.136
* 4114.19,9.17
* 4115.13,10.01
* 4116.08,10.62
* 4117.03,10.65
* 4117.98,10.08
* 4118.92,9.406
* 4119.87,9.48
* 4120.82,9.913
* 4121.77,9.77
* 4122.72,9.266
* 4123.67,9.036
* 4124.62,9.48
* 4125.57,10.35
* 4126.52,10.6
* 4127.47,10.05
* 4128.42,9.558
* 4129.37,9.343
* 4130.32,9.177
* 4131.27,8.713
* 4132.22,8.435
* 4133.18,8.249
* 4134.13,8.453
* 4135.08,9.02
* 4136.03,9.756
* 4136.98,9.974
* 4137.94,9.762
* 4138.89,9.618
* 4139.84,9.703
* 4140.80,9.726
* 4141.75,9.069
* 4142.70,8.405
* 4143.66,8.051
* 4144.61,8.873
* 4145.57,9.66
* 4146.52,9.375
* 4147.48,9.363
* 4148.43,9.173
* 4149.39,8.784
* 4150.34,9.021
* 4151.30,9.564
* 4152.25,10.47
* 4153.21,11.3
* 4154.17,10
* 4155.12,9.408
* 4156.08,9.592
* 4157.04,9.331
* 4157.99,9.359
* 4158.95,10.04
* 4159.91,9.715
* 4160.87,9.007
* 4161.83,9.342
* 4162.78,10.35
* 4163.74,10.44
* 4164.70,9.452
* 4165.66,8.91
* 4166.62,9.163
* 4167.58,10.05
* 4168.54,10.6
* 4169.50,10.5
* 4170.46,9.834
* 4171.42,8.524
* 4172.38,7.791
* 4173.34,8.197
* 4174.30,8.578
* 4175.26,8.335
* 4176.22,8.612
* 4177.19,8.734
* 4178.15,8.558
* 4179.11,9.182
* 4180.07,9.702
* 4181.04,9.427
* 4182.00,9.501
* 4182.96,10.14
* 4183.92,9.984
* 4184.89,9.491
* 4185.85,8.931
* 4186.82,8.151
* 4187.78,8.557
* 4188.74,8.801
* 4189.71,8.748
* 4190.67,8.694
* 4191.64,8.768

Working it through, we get -0.4 angstrom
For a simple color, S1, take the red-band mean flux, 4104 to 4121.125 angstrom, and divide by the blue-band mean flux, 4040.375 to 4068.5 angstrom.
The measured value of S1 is 1.10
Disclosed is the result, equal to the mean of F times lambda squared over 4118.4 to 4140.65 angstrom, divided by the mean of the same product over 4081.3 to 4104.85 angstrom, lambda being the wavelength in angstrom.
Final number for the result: 1.09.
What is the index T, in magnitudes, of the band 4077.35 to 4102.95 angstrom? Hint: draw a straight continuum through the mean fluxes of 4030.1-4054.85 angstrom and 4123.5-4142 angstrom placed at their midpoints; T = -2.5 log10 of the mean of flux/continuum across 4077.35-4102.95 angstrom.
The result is 0.05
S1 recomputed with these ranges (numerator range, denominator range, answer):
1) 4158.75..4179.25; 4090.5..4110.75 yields 1.07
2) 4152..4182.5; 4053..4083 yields 1.07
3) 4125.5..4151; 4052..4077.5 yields 1.05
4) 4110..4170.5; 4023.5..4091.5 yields 1.06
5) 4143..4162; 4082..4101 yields 1.03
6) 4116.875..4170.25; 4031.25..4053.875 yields 1.05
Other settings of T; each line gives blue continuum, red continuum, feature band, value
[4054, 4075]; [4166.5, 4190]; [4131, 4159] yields -0.04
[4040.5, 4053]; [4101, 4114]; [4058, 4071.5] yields 0.01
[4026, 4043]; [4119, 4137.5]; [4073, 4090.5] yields 0.01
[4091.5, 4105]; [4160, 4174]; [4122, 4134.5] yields -0.06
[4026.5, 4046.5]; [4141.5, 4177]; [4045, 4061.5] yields 0.05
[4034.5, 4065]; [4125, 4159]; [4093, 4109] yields 0.09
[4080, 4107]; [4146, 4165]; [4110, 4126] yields -0.06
